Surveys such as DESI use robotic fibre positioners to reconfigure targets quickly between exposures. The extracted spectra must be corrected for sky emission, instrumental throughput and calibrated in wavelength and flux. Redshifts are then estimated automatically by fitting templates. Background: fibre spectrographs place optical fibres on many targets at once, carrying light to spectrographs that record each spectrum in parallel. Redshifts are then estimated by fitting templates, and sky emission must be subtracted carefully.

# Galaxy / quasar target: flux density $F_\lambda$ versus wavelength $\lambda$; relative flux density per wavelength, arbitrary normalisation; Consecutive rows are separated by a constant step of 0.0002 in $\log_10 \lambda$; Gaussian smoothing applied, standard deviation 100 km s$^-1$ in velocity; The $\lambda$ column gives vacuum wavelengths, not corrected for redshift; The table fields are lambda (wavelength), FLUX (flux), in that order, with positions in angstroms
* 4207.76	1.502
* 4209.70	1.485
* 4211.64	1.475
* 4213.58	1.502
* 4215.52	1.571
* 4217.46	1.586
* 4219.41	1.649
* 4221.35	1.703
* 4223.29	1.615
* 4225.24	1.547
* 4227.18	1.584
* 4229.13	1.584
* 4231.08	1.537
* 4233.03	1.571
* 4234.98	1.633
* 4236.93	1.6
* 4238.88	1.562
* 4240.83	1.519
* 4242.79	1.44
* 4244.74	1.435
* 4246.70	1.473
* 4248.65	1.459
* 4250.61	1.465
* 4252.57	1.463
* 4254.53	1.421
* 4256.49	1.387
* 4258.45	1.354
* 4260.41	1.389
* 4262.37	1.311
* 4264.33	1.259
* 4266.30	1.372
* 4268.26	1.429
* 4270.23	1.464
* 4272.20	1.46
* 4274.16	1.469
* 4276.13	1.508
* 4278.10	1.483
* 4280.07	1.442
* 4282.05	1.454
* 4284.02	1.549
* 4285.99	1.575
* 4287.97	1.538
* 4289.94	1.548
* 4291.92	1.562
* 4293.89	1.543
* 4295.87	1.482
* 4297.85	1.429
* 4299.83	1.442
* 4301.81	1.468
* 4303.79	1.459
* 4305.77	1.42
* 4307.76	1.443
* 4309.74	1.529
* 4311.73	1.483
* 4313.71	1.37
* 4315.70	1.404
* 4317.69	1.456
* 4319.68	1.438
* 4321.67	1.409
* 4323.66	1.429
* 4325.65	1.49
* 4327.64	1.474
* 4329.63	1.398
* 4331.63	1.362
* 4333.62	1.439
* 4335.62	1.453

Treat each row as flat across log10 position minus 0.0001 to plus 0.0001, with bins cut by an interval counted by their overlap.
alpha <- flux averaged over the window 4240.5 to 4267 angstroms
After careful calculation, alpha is 1.41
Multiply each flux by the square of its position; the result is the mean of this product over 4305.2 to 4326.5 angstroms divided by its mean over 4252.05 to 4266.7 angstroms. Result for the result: 1.1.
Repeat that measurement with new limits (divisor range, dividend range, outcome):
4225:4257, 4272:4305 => 1.01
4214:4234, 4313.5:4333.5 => 0.94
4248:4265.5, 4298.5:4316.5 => 1.07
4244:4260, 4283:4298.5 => 1.09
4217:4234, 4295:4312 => 0.95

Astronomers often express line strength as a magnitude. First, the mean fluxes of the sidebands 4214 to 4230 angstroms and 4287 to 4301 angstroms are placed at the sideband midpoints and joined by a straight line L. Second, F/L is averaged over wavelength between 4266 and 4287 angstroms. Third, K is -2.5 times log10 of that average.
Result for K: 0.04 mag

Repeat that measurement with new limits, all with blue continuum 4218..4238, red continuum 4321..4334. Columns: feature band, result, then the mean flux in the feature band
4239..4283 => 0.08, 1.43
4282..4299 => -0.02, 1.52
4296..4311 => 0.01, 1.46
